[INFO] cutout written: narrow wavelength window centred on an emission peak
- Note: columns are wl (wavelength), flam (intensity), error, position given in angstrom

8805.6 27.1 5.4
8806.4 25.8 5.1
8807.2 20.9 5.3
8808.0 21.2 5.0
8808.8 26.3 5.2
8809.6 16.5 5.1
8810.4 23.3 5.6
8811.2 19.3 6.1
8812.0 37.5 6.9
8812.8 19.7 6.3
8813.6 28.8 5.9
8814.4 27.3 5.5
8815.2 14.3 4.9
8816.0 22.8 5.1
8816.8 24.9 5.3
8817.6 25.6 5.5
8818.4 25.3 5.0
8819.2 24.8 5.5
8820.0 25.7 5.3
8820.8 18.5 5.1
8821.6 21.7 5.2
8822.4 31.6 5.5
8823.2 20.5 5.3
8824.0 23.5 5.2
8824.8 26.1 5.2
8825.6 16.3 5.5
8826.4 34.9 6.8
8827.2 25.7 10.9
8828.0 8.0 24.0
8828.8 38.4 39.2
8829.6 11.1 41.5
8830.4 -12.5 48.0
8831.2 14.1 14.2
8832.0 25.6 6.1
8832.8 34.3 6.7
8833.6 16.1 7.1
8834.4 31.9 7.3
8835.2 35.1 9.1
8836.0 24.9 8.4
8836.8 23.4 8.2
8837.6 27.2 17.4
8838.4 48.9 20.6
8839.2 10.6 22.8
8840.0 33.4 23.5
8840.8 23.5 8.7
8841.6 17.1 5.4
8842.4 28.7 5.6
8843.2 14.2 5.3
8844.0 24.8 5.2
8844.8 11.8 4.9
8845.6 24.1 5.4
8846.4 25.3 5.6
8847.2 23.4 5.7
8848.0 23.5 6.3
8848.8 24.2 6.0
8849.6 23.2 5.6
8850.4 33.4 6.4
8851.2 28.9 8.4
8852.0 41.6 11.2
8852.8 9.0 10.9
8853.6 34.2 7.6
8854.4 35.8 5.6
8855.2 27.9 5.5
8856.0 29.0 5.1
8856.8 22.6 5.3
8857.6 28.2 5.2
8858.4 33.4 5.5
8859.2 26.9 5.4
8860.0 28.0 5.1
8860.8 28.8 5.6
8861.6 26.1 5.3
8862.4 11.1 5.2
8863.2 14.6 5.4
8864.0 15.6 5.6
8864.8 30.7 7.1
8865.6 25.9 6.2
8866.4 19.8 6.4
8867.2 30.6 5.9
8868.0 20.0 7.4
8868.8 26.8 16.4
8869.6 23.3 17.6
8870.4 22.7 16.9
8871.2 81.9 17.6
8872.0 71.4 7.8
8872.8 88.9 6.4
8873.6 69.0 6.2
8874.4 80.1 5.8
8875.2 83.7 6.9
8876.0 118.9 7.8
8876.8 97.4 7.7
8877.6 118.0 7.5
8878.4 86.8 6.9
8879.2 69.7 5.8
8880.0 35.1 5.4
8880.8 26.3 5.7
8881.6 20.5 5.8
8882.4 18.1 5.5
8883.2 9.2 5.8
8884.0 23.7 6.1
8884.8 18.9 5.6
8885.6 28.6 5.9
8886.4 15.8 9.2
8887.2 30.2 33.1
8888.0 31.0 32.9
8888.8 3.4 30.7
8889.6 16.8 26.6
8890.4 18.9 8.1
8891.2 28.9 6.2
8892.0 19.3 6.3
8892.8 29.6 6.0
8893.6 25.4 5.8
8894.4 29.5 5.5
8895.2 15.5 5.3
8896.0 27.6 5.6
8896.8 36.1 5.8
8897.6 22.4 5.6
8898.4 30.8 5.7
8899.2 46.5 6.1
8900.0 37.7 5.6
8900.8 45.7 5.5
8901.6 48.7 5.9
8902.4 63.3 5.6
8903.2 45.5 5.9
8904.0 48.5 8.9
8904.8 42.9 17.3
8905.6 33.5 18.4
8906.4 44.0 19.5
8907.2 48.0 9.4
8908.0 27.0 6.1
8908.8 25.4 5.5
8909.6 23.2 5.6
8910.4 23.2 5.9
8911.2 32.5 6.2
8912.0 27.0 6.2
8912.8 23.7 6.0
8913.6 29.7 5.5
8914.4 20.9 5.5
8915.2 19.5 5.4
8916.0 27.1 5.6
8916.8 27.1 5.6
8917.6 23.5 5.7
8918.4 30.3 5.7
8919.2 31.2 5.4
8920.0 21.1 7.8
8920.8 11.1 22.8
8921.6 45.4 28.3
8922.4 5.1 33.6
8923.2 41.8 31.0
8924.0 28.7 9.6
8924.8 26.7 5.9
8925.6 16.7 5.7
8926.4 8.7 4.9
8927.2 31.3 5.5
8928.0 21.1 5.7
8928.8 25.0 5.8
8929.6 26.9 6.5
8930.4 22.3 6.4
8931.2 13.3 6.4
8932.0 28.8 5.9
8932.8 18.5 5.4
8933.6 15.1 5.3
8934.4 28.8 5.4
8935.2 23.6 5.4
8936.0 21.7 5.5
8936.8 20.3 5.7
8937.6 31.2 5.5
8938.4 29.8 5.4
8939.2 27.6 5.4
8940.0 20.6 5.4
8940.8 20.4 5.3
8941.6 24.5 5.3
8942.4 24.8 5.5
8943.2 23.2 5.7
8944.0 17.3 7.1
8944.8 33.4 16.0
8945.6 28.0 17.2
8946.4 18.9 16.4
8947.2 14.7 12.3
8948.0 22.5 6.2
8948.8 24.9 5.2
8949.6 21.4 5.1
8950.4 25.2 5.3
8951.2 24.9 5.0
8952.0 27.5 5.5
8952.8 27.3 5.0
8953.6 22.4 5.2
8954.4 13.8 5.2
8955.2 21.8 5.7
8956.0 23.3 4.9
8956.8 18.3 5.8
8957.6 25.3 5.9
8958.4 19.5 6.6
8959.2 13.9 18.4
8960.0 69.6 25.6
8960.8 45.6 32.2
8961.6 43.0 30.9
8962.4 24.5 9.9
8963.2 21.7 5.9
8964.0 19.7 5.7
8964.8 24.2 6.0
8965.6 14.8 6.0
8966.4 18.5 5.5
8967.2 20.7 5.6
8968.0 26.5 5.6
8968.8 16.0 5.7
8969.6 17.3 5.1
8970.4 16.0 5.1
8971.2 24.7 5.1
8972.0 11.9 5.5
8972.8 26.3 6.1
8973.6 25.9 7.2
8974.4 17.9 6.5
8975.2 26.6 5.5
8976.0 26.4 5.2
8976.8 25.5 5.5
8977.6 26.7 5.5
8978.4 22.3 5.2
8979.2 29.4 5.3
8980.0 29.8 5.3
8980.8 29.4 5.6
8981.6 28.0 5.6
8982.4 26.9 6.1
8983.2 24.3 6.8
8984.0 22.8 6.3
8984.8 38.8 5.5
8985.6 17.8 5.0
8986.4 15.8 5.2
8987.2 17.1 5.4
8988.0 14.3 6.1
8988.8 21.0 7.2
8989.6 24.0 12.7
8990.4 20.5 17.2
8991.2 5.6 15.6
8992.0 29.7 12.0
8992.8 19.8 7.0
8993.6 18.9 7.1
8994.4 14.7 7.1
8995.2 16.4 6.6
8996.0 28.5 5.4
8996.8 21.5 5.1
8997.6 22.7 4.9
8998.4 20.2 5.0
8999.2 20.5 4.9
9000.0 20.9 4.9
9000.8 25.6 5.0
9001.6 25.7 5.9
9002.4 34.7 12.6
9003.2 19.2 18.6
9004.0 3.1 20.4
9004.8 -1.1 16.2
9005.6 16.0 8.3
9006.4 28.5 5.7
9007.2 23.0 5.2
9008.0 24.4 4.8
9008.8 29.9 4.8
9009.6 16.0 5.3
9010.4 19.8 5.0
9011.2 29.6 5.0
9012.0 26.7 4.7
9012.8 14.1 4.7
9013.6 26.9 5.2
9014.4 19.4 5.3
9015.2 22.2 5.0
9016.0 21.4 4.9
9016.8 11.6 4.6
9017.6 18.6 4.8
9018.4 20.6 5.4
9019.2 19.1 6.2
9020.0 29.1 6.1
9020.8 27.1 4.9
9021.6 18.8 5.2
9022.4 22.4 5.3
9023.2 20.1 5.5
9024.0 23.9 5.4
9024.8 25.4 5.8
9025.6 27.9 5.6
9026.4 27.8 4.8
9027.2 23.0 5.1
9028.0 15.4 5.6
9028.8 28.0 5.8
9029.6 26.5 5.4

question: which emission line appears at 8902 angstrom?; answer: [N II] 6583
